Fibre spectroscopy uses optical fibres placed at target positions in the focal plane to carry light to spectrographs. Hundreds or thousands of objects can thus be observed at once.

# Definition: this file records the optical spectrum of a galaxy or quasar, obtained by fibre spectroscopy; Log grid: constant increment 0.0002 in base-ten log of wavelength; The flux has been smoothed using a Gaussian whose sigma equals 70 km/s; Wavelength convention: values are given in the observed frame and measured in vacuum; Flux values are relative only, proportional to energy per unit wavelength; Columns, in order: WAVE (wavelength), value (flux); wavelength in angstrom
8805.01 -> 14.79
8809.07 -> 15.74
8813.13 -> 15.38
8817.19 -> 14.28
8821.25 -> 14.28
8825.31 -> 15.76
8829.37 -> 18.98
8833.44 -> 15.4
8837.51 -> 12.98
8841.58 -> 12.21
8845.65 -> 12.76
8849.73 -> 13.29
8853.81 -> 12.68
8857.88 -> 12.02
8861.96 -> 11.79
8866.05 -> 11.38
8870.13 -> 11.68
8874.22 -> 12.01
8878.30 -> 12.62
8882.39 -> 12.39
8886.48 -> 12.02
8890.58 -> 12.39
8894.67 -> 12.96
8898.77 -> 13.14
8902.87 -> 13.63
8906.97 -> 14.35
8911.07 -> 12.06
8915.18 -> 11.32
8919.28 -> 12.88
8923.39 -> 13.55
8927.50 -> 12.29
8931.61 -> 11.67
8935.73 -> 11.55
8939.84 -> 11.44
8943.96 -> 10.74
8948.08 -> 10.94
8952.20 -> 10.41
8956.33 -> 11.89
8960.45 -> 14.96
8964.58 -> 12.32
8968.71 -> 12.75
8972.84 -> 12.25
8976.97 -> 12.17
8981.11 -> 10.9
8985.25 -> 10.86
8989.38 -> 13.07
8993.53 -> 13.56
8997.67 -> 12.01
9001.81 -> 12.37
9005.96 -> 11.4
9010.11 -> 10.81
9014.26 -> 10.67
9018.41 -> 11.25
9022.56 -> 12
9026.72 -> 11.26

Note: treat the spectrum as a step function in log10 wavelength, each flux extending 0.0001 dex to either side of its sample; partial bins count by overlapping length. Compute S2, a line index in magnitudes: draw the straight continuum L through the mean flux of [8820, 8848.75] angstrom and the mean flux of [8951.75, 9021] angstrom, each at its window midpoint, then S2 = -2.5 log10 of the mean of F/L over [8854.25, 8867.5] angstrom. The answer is 0.19 mag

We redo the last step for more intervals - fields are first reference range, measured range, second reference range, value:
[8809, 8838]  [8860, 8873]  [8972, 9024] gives 0.243 mag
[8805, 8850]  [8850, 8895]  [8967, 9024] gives 0.145 mag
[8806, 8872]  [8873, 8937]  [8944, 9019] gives 0.030 mag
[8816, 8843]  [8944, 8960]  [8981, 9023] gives 0.111 mag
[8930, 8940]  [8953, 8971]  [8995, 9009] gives -0.096 mag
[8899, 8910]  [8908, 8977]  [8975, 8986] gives 0.033 mag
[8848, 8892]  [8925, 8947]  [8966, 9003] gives 0.060 mag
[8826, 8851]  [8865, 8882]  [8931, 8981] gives 0.138 mag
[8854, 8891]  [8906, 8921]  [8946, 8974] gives -0.035 mag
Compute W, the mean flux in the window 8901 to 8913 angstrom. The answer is 13.4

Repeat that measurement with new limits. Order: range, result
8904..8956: 12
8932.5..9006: 12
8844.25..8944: 12.4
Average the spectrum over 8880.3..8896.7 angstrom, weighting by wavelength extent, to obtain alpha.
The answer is 12.4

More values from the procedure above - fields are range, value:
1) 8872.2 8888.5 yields 12.3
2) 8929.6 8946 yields 11.3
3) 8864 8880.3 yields 11.9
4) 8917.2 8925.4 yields 13.2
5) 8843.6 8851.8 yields 13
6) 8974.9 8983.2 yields 11.5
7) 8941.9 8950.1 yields 10.8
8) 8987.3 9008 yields 12.5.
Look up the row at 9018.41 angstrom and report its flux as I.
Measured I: 11.25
